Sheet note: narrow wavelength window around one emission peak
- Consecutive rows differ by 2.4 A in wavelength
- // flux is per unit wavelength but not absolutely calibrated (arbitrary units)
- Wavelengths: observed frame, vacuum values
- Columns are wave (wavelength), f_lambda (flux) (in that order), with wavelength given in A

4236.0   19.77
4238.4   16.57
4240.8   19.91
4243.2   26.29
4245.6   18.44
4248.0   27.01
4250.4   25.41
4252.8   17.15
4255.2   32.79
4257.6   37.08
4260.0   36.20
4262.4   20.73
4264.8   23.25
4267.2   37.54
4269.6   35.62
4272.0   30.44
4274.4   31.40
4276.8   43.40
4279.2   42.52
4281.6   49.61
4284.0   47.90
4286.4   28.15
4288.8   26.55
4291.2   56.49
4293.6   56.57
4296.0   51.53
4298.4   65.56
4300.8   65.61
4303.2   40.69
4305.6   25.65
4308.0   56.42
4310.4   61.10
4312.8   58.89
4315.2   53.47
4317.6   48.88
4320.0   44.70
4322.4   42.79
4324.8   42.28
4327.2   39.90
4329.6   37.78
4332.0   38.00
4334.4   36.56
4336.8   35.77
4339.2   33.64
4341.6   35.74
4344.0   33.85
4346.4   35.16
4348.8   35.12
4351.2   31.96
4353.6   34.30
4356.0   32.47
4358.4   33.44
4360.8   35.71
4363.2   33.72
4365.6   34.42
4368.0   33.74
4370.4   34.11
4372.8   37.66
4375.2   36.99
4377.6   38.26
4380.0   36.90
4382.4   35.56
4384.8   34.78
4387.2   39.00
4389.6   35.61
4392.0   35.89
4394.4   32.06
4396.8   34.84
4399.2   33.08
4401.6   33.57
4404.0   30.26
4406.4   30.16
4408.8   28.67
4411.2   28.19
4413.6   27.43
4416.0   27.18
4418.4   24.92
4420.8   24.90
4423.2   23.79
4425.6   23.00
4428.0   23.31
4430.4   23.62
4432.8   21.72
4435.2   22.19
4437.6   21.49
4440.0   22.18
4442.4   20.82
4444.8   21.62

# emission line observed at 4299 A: Ly-alpha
